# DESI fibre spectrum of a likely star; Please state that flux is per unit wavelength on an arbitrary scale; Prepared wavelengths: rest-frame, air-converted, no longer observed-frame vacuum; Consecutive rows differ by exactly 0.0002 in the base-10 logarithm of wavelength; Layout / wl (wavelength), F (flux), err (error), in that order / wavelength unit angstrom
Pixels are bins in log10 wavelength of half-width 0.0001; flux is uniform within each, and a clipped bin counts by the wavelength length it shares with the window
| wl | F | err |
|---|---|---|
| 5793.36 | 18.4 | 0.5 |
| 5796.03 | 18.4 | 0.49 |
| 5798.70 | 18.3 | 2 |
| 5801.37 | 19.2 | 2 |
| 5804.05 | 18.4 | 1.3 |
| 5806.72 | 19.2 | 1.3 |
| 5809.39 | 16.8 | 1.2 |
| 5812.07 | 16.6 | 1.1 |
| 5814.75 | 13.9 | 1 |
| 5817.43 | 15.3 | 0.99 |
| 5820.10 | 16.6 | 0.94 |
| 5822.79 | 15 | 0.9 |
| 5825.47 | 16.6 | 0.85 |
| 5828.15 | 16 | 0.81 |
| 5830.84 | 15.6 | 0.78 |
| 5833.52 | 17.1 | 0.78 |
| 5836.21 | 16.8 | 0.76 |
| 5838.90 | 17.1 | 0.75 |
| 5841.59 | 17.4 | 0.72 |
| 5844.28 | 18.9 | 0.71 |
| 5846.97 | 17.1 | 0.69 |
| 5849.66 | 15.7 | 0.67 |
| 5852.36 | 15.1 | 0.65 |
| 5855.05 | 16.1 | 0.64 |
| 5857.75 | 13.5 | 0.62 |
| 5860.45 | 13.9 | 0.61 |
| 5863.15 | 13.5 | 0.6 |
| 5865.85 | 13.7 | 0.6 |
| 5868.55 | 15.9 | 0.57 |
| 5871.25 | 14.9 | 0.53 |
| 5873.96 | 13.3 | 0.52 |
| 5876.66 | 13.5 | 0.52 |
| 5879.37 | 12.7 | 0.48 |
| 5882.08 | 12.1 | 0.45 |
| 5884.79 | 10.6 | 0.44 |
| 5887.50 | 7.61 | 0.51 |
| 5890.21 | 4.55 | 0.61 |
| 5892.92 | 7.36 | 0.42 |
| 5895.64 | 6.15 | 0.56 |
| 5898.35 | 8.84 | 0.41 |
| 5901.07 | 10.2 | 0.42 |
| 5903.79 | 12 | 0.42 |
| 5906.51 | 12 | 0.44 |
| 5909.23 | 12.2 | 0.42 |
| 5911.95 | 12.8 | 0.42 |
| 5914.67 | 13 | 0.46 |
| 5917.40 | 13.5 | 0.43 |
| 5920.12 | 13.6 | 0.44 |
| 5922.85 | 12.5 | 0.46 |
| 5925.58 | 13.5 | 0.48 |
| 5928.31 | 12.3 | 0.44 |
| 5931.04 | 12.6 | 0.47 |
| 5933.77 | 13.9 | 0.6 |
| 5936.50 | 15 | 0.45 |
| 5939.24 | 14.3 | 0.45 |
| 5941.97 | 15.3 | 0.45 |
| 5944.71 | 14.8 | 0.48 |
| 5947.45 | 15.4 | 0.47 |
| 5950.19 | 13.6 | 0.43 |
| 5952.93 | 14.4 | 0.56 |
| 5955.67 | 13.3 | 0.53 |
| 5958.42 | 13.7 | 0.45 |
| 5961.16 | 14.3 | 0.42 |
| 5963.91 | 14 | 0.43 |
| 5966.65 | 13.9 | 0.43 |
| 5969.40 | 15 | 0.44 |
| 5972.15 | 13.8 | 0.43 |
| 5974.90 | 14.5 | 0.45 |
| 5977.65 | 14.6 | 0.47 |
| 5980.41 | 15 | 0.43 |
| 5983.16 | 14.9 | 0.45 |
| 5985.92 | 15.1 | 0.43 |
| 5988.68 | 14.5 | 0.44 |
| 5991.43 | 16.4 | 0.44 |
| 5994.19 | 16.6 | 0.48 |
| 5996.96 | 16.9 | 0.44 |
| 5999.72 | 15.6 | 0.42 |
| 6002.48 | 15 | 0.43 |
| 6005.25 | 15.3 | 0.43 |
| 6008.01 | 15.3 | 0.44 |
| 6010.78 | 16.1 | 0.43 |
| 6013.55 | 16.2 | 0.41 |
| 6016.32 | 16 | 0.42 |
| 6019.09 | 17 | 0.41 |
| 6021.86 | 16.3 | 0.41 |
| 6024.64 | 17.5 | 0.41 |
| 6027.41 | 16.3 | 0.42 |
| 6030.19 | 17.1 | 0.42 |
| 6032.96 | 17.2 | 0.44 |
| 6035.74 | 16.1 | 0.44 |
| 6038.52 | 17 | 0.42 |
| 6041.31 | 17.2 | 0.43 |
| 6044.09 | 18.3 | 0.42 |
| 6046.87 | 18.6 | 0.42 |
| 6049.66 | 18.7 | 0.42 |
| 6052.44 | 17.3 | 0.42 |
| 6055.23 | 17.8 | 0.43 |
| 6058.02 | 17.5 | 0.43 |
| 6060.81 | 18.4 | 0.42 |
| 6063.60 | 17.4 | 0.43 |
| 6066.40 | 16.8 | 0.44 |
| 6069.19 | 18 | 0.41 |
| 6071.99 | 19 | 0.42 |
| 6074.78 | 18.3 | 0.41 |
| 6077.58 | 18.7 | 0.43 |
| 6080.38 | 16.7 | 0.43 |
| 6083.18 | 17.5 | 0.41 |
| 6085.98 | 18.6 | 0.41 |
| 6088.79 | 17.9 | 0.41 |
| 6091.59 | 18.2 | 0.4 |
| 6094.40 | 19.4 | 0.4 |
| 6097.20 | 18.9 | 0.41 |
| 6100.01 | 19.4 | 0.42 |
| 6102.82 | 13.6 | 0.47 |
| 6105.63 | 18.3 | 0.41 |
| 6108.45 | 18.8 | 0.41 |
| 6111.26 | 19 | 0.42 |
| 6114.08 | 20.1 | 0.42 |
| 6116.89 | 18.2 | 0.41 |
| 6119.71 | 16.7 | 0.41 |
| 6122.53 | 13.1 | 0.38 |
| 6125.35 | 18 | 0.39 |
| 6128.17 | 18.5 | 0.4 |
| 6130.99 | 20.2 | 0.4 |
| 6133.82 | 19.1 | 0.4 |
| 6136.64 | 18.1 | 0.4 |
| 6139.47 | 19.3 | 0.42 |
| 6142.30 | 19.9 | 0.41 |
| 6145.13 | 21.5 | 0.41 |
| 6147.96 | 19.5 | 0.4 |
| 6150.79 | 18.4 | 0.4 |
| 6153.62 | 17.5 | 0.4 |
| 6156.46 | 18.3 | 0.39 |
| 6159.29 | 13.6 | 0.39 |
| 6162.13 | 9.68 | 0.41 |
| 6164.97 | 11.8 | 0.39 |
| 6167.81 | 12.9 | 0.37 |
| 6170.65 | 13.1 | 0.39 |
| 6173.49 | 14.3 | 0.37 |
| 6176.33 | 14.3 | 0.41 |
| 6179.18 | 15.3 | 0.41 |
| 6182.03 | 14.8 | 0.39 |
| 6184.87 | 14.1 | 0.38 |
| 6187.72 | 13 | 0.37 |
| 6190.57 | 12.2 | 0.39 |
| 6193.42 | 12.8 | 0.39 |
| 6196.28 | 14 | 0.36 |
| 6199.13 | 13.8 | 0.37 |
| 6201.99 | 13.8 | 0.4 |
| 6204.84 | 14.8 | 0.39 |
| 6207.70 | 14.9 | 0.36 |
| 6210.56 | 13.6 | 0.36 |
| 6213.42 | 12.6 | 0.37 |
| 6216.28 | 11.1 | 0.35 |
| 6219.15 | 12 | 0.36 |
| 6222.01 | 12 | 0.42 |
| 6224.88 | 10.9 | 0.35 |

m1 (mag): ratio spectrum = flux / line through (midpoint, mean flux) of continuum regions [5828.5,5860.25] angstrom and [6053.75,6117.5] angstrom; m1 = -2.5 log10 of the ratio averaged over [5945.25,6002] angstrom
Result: 0.17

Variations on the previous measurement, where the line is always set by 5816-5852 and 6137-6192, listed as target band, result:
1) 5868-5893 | 0.40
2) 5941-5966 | 0.13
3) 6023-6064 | -0.11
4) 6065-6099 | -0.16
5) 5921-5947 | 0.17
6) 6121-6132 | -0.11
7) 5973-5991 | 0.09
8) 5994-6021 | 0.00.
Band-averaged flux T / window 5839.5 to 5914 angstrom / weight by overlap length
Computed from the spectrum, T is 12.7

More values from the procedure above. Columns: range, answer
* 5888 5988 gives 12.9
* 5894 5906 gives 9.44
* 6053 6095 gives 18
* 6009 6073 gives 17.3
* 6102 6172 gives 17.1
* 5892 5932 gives 11.5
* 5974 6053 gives 16.3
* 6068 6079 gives 18.5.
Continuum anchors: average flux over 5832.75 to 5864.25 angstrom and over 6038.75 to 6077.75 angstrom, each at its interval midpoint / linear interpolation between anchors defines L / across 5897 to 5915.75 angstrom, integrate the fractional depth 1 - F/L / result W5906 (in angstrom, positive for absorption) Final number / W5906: 5.7 angstrom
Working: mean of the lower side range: 16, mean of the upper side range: 17.9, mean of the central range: 11.6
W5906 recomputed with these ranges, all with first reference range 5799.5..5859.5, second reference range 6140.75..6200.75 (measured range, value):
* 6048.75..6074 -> -3.89 angstrom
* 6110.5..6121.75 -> -2.16 angstrom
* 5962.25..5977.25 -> 1.55 angstrom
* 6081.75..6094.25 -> -2.29 angstrom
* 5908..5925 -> 3.35 angstrom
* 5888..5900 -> 6.92 angstrom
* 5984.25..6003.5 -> 0.08 angstrom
